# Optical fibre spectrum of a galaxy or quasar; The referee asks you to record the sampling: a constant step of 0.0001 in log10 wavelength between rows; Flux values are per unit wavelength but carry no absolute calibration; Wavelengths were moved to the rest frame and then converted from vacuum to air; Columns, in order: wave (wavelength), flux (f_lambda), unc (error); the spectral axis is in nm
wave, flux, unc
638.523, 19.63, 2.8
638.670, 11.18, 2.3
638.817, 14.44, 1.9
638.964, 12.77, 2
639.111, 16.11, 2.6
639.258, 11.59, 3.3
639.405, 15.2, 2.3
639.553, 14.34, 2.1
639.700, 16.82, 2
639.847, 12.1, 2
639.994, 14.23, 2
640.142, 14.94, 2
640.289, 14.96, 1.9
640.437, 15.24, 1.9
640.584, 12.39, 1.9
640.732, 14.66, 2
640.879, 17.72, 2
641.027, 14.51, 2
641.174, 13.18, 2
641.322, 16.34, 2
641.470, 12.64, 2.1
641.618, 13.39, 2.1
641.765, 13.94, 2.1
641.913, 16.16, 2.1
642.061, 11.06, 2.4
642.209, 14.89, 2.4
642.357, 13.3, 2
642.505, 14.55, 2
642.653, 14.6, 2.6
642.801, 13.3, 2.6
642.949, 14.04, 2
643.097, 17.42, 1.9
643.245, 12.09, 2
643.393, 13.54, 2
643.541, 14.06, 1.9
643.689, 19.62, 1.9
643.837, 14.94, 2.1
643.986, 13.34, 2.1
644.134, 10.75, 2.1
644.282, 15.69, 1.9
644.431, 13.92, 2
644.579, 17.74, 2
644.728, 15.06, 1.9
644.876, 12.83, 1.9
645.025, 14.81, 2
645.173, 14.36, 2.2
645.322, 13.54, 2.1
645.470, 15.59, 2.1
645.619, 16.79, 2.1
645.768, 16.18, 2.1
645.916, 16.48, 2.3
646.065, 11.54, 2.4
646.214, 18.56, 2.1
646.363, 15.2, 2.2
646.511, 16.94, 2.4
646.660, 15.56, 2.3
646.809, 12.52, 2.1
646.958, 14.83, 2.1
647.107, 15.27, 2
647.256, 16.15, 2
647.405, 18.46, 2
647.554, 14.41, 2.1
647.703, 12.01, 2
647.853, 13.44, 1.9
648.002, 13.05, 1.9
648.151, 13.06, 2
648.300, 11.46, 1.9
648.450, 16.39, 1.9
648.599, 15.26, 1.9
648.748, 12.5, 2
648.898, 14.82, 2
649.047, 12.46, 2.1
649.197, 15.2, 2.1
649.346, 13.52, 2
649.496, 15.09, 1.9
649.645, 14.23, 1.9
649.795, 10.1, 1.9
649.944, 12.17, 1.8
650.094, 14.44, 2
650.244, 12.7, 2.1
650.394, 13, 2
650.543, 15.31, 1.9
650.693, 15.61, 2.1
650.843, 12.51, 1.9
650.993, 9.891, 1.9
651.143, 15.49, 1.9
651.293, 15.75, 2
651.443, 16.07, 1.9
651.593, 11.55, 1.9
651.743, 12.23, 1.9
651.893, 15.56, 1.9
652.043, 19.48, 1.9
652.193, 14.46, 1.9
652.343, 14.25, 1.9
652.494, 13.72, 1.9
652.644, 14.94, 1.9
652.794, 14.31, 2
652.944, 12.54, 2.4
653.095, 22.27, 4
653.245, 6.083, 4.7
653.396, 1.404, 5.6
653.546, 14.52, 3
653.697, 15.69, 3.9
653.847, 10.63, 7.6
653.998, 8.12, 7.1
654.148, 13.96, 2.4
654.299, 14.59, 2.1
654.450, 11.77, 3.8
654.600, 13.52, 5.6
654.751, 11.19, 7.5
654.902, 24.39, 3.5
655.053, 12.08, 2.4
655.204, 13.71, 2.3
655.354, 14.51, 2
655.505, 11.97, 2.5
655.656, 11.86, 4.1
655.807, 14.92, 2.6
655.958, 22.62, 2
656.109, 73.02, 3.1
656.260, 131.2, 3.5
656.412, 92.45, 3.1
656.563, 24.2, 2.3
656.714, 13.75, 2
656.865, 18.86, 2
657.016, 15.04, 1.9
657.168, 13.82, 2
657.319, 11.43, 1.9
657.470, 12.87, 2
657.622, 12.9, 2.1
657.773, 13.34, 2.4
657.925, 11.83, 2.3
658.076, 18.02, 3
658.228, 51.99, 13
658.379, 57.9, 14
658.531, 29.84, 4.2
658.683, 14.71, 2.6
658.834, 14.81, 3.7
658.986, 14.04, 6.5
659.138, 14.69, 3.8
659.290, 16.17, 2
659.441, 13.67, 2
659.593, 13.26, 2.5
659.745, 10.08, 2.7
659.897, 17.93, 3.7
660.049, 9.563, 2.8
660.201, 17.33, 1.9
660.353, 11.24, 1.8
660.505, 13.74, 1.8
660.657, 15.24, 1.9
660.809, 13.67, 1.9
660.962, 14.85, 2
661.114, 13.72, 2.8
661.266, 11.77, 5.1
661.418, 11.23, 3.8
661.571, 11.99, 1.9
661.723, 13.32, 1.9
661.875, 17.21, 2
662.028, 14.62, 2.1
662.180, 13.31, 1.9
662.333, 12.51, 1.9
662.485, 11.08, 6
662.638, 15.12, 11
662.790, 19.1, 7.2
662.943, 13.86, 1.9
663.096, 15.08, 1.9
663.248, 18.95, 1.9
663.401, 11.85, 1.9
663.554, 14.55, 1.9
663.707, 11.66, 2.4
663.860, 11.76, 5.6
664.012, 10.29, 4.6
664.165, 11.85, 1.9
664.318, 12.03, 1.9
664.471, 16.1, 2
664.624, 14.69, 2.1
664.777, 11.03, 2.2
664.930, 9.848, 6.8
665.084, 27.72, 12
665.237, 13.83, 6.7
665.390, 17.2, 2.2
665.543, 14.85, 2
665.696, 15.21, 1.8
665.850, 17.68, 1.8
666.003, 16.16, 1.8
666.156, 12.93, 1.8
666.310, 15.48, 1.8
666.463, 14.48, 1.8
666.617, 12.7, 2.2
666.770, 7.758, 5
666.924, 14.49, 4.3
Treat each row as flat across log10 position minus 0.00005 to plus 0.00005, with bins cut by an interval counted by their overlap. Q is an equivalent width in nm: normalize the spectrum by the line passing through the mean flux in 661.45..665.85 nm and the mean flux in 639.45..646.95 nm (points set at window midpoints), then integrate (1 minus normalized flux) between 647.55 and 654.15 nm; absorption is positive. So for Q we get 0.50 nm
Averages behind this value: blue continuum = 14.7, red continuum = 14.3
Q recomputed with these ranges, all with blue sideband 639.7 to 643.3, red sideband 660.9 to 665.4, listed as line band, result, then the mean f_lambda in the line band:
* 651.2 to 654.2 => 0.16 nm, 13.4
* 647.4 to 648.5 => 0.04 nm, 13.7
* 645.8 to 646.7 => -0.10 nm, 15.8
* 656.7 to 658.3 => -0.41 nm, 17.7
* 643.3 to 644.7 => -0.05 nm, 14.8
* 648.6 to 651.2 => 0.13 nm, 13.5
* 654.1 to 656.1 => -0.36 nm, 16.7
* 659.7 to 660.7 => 0.03 nm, 13.6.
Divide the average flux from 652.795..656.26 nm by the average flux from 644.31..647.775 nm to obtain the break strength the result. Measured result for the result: 1.23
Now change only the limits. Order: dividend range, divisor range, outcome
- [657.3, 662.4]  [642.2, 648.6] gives 1.13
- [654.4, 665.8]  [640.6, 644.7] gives 1.31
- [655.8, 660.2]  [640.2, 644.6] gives 1.86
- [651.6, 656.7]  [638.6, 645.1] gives 1.51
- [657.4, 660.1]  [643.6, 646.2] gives 1.30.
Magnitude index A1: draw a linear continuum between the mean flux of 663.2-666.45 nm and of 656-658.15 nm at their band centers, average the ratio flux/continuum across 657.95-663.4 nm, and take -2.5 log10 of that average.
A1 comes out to 0.41 mag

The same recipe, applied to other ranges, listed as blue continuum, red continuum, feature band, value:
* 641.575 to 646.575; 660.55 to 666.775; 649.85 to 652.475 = 0.03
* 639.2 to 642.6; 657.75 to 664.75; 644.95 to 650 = 0.03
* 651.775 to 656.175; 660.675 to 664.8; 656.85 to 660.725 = -0.22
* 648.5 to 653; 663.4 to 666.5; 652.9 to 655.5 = 0.09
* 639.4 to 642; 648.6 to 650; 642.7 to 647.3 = -0.07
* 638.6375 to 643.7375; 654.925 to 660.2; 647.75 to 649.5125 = 0.35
